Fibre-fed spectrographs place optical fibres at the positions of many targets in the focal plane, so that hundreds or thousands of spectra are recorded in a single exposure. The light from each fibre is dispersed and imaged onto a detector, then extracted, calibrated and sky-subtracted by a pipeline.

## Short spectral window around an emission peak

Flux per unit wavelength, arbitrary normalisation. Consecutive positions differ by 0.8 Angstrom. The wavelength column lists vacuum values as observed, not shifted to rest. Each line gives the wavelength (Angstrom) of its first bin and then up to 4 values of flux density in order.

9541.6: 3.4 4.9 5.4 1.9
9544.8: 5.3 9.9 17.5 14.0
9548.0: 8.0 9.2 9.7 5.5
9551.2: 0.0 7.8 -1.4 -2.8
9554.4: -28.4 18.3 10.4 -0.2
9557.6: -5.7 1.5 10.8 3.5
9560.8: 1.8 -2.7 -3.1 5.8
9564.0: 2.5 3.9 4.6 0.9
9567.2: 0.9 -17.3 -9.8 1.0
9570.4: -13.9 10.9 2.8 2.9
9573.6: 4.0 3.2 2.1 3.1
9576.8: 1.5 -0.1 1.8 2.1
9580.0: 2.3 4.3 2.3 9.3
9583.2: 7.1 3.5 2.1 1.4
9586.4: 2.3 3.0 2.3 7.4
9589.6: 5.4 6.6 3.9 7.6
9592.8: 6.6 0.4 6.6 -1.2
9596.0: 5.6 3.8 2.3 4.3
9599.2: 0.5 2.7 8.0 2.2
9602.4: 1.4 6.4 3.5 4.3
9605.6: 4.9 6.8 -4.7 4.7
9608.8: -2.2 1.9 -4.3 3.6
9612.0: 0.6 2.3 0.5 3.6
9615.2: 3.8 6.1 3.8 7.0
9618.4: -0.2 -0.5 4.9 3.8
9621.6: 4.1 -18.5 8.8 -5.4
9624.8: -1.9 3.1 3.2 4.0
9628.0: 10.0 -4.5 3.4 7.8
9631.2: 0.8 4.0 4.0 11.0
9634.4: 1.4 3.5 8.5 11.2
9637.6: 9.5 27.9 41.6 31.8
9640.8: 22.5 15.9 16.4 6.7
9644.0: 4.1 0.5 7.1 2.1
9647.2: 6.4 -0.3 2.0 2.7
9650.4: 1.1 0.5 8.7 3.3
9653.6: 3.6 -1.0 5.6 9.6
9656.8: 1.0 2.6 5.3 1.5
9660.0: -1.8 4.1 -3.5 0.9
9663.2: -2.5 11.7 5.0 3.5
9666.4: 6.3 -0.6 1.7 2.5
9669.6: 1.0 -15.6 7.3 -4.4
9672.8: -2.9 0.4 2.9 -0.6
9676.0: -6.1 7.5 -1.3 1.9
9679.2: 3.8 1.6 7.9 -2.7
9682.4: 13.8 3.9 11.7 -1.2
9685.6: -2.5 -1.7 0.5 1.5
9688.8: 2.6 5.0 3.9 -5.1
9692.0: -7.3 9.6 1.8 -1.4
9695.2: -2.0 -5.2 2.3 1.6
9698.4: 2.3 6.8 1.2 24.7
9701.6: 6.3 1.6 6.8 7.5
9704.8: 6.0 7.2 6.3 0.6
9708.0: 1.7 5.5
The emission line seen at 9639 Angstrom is [O III] 5007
